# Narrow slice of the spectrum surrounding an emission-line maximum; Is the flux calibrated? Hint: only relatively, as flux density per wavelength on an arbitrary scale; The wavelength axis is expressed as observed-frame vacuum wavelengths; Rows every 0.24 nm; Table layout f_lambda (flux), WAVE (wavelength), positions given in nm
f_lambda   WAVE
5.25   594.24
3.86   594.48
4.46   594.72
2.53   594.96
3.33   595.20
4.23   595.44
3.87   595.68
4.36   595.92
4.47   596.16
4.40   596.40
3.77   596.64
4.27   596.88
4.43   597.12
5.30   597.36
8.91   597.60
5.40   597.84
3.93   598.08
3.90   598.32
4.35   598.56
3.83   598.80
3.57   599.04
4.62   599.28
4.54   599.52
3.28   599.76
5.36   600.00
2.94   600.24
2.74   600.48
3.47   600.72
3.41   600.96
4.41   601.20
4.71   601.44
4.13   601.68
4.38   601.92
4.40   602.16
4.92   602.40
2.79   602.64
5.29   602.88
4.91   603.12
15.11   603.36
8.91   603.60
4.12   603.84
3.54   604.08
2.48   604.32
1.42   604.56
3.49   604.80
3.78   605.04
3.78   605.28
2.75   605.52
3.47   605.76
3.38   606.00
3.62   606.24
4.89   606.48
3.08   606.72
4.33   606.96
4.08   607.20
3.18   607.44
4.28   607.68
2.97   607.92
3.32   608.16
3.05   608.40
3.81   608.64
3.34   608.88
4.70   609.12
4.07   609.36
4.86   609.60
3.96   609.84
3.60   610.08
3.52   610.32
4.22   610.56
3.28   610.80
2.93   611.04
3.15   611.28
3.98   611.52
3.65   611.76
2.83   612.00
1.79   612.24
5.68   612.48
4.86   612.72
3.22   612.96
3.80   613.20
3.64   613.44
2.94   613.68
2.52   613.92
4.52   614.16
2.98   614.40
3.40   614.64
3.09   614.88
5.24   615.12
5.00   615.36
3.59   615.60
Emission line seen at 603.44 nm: [O III] 5007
